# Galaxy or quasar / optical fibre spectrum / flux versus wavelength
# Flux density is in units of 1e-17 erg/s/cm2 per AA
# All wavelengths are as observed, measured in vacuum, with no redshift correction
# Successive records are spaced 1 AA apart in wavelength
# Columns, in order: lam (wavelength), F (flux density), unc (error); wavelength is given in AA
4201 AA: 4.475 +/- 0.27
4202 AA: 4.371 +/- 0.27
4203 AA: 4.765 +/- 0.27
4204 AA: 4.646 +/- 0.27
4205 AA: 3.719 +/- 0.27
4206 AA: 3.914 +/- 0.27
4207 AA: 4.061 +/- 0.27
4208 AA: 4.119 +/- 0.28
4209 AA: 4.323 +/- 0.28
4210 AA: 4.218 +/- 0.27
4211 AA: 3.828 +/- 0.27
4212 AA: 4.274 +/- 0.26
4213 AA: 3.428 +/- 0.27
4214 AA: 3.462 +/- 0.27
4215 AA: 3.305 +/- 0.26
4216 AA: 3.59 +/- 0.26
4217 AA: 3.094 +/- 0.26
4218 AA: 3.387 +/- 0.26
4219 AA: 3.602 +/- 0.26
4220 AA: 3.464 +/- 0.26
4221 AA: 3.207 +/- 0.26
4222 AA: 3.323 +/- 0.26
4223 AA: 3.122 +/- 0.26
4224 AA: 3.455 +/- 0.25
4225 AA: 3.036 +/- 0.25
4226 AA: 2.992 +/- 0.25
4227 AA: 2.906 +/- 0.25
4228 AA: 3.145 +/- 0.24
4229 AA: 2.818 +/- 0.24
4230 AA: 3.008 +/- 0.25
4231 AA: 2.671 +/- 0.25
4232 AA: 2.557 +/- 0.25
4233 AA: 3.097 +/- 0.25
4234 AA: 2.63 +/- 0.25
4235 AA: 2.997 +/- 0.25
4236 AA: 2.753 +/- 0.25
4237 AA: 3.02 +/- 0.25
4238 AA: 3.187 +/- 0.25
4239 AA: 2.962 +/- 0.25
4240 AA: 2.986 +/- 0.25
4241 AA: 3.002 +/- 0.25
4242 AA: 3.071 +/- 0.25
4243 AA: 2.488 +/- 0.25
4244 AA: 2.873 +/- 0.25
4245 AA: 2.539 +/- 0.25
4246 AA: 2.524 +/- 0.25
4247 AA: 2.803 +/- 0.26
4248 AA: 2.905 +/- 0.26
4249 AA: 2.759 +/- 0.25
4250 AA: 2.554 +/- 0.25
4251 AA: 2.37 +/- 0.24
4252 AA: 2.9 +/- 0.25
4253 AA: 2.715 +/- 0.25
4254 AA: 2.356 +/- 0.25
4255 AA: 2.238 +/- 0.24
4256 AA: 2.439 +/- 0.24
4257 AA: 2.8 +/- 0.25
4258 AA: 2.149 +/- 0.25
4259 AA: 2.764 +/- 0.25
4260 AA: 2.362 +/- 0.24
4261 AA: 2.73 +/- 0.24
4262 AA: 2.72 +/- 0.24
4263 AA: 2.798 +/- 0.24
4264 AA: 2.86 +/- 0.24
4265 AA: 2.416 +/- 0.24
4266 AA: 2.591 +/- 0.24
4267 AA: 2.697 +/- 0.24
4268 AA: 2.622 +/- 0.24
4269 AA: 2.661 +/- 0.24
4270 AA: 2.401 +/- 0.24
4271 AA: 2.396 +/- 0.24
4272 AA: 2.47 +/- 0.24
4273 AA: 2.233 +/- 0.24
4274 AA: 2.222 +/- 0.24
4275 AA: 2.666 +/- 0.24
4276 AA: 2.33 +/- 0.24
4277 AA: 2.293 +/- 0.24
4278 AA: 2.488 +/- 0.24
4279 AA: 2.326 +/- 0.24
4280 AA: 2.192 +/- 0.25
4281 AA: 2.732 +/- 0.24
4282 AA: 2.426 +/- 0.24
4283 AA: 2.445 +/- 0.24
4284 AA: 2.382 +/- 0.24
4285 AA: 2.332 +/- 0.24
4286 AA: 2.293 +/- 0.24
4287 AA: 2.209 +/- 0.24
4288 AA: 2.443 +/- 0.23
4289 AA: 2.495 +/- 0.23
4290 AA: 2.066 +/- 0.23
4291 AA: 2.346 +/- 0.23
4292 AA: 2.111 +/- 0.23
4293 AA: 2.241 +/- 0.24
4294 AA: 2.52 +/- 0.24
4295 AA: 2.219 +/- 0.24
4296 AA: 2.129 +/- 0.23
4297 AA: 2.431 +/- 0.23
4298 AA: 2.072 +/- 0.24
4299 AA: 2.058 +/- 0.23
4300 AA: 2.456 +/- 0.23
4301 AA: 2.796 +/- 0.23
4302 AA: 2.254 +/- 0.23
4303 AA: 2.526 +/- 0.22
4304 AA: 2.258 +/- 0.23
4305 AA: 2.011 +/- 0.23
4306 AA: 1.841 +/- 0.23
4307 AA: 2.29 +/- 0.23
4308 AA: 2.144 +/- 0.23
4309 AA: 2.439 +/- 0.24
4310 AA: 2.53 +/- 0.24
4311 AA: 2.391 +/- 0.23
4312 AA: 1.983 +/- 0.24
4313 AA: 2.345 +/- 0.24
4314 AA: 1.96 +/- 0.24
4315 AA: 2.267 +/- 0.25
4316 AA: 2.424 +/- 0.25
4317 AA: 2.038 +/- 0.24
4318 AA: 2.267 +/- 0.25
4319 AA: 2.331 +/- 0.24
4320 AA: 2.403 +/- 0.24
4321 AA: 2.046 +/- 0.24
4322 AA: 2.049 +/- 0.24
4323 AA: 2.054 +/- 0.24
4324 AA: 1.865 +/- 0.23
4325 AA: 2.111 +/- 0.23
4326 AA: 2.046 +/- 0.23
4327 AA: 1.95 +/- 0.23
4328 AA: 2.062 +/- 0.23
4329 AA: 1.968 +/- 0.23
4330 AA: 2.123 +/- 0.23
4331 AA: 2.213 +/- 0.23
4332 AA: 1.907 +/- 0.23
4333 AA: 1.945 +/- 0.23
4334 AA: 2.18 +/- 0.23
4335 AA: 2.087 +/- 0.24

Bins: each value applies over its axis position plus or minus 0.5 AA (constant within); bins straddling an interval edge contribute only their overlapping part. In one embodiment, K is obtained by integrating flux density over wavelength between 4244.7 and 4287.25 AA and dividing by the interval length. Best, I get 2.52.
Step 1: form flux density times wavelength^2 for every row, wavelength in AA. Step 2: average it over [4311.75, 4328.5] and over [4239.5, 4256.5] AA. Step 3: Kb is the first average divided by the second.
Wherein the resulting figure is 0.82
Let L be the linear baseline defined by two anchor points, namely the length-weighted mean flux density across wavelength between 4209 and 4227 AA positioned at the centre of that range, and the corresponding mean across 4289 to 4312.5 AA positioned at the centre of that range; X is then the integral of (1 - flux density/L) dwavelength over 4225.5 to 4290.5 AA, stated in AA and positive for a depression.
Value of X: 5.9 AA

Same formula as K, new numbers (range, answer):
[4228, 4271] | 2.71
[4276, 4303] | 2.34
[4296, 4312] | 2.28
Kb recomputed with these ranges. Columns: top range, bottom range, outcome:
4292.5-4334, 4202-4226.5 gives 0.62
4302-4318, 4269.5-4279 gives 0.95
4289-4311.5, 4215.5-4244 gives 0.77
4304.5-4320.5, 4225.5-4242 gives 0.79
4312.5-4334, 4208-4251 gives 0.71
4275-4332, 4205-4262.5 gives 0.76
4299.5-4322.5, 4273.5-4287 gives 0.96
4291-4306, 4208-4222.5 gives 0.65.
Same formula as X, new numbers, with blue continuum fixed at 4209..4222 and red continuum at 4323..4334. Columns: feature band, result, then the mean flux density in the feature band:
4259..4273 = 1.5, 2.59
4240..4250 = 1.3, 2.77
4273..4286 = 1.5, 2.39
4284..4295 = 1.1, 2.31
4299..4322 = 0.1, 2.26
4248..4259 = 1.8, 2.56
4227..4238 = 1.5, 2.89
